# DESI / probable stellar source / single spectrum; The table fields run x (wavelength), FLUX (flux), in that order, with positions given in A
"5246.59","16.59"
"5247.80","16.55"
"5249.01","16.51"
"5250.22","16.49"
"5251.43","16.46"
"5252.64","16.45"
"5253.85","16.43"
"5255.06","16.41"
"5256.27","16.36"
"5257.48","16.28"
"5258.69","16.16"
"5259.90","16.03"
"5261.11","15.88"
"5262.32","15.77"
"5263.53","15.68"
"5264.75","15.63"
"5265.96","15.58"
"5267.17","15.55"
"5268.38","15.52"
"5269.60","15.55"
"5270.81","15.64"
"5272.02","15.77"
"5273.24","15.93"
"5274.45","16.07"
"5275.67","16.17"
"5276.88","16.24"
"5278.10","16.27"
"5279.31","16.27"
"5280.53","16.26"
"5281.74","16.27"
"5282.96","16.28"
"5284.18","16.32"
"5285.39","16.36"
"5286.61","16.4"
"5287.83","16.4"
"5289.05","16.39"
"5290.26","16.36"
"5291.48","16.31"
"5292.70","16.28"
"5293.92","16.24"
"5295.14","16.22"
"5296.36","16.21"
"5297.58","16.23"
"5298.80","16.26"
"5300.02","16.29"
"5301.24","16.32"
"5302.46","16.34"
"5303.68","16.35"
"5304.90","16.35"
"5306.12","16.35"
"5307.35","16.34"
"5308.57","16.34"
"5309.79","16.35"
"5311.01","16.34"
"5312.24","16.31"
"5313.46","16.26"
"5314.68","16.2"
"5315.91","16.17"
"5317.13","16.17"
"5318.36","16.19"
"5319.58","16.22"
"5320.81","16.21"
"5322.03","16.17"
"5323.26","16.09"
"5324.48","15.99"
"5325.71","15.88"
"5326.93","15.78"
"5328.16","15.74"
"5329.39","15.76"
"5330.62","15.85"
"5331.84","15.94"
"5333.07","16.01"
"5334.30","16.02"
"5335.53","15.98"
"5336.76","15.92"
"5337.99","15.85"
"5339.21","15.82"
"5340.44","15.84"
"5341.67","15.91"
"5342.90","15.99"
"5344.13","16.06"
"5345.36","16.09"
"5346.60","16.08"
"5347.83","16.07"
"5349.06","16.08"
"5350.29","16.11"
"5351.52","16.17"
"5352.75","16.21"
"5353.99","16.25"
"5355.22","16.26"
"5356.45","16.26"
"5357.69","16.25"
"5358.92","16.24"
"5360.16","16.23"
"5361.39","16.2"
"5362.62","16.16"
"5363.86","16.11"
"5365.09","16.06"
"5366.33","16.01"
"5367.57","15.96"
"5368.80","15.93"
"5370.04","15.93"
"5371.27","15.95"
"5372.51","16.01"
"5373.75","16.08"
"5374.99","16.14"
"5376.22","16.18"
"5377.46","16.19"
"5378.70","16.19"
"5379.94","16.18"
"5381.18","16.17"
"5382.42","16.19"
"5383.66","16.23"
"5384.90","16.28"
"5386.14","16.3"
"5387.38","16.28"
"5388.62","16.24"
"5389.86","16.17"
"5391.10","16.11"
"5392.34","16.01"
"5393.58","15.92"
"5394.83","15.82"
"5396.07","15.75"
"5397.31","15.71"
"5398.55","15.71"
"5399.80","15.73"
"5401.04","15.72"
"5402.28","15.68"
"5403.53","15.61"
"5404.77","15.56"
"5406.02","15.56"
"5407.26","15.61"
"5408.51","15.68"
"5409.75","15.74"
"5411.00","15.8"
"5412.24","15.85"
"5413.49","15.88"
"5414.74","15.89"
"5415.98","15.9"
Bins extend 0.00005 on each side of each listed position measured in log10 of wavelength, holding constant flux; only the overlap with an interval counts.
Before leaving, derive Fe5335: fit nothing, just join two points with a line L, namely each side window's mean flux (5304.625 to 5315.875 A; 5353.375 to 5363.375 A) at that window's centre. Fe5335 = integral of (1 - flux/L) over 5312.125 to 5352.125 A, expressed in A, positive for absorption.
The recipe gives 0.6 A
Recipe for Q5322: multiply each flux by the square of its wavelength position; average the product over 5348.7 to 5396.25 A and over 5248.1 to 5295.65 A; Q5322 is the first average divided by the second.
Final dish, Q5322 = 1.0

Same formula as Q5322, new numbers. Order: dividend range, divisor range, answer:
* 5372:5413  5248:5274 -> 1.05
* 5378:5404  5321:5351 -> 1.02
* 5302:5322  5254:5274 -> 1.04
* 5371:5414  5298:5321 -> 1.01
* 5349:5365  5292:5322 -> 1.01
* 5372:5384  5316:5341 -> 1.03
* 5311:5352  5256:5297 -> 1.02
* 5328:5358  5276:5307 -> 1.00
